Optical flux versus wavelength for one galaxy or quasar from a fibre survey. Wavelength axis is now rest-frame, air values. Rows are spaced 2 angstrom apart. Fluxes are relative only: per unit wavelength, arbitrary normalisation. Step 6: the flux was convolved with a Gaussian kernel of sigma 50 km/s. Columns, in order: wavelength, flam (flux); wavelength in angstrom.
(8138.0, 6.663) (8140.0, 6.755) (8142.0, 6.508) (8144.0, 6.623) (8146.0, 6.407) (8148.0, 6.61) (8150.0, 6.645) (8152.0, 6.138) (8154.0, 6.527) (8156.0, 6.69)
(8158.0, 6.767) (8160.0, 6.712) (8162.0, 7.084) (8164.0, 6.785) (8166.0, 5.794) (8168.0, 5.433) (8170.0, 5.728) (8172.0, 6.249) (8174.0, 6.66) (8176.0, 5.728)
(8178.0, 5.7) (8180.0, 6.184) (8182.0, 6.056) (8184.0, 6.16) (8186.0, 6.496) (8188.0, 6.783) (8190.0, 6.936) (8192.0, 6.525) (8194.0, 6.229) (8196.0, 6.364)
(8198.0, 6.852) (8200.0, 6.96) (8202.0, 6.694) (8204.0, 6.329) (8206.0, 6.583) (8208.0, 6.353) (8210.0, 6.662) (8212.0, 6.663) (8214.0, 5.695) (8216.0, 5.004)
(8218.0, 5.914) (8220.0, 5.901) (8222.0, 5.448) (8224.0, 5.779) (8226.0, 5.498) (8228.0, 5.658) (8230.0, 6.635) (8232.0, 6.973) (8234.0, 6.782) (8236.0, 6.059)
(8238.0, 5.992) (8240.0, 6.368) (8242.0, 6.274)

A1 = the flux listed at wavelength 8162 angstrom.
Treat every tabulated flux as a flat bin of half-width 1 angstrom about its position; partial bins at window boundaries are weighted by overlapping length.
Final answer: 7.084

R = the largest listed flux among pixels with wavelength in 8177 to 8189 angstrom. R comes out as 6.783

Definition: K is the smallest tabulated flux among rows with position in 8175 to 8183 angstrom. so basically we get 5.7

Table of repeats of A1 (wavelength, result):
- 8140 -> 6.755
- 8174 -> 6.66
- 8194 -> 6.229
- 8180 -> 6.184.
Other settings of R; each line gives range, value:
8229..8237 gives 6.973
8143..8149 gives 6.623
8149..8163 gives 7.084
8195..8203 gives 6.96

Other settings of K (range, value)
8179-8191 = 6.056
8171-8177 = 5.728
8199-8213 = 6.329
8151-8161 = 6.138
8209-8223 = 5.004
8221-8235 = 5.448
